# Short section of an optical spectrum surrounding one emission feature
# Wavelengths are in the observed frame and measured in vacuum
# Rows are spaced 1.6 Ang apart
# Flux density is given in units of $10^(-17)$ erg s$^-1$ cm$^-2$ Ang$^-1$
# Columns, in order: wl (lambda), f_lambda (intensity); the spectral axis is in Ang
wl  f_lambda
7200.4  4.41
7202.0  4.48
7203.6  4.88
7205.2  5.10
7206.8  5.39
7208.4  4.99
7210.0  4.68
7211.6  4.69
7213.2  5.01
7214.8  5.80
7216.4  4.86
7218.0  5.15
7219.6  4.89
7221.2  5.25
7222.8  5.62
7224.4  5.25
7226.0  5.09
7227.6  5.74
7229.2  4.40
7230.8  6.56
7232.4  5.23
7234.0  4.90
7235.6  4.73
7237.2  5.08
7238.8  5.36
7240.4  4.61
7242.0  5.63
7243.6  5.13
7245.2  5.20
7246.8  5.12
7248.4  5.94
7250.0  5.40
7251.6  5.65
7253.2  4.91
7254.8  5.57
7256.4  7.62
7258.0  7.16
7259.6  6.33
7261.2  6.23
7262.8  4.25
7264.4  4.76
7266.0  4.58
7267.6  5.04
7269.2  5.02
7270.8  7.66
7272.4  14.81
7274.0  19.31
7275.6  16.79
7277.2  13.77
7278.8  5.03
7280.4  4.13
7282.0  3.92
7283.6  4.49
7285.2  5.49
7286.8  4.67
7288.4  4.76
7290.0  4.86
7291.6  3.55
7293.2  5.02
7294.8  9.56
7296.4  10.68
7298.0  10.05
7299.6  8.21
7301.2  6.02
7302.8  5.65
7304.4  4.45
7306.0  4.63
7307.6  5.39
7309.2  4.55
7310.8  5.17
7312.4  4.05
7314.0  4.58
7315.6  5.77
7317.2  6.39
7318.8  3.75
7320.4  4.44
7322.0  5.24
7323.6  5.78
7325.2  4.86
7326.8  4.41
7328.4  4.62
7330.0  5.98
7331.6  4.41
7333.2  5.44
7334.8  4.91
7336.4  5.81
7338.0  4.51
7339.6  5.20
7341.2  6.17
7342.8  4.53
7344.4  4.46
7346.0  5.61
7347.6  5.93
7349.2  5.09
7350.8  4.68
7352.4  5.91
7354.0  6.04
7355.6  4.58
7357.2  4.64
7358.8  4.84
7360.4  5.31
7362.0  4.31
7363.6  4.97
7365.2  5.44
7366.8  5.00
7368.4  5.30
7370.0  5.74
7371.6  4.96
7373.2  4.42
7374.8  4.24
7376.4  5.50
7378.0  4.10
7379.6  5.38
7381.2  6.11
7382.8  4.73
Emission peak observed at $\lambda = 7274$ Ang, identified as Halpha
